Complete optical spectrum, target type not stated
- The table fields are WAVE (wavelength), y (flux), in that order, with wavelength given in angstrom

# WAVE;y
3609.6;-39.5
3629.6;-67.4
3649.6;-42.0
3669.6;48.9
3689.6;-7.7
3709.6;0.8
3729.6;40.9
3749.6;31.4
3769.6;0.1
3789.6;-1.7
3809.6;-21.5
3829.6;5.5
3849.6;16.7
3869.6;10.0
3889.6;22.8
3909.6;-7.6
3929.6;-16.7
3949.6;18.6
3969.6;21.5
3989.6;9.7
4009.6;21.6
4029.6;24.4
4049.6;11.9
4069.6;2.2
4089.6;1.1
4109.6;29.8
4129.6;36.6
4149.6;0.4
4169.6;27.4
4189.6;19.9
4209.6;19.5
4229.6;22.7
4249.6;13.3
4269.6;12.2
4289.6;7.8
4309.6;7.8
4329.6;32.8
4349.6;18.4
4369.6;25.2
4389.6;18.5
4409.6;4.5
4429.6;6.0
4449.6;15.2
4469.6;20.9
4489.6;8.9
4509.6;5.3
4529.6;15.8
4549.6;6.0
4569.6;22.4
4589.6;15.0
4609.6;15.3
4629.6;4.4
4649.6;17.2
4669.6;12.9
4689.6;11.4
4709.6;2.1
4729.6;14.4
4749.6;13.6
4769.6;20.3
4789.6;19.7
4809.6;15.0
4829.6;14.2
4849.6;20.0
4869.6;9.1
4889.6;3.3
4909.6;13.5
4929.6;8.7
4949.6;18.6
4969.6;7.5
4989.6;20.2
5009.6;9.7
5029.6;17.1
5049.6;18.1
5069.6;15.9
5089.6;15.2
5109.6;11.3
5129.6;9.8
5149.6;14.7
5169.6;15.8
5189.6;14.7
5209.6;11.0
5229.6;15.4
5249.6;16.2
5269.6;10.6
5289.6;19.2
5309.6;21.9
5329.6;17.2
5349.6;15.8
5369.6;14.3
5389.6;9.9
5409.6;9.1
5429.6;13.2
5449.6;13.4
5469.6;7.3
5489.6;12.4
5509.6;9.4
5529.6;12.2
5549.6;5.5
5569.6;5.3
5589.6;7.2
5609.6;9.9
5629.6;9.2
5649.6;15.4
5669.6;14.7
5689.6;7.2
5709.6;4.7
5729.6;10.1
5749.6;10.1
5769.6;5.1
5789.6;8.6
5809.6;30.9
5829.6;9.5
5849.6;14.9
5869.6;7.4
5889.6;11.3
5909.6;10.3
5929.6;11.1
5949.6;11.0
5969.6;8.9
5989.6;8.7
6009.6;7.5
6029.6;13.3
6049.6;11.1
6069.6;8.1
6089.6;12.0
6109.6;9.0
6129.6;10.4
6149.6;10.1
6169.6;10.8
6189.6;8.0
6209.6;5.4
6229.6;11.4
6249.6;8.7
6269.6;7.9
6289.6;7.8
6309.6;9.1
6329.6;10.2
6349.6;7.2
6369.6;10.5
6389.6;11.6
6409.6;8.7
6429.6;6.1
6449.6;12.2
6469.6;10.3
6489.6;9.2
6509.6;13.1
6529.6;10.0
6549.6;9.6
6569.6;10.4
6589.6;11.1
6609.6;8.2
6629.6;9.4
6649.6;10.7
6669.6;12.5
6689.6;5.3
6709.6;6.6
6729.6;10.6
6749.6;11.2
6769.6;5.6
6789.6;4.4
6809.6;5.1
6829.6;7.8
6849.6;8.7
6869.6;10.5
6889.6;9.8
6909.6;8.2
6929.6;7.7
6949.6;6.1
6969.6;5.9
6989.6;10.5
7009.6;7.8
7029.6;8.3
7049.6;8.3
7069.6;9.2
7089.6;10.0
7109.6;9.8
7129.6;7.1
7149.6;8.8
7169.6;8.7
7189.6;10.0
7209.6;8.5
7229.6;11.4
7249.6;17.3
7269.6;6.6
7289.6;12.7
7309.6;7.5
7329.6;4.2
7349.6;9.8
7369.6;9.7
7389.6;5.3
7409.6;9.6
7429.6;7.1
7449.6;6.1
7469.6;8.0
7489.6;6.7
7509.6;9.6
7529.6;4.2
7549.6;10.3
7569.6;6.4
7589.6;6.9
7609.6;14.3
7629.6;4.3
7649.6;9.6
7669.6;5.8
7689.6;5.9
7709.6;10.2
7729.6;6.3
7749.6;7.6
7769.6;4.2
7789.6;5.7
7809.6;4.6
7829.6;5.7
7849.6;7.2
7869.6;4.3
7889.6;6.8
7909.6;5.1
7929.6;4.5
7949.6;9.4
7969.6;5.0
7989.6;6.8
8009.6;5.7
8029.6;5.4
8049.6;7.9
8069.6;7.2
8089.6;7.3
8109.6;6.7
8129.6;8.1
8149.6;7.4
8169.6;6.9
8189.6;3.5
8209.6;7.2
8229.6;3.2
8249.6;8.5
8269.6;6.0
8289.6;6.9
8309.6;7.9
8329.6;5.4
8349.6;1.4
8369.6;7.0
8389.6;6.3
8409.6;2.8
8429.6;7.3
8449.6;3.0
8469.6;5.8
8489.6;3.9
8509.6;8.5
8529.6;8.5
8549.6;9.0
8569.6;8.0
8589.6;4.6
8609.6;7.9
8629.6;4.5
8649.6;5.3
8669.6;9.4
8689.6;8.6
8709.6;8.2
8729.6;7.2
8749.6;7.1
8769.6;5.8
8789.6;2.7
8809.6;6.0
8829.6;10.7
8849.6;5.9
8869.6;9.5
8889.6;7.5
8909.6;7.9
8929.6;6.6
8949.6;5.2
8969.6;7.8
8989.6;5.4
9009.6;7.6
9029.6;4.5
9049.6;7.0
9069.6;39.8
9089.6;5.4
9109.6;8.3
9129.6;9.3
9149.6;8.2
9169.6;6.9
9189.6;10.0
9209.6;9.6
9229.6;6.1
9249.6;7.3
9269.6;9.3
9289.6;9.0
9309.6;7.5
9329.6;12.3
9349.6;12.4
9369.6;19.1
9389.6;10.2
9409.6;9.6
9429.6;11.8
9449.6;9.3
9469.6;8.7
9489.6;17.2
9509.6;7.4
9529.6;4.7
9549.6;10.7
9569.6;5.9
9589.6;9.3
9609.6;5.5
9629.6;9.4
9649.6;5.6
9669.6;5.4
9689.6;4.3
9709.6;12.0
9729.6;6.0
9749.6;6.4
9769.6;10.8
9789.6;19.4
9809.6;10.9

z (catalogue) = 1.432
